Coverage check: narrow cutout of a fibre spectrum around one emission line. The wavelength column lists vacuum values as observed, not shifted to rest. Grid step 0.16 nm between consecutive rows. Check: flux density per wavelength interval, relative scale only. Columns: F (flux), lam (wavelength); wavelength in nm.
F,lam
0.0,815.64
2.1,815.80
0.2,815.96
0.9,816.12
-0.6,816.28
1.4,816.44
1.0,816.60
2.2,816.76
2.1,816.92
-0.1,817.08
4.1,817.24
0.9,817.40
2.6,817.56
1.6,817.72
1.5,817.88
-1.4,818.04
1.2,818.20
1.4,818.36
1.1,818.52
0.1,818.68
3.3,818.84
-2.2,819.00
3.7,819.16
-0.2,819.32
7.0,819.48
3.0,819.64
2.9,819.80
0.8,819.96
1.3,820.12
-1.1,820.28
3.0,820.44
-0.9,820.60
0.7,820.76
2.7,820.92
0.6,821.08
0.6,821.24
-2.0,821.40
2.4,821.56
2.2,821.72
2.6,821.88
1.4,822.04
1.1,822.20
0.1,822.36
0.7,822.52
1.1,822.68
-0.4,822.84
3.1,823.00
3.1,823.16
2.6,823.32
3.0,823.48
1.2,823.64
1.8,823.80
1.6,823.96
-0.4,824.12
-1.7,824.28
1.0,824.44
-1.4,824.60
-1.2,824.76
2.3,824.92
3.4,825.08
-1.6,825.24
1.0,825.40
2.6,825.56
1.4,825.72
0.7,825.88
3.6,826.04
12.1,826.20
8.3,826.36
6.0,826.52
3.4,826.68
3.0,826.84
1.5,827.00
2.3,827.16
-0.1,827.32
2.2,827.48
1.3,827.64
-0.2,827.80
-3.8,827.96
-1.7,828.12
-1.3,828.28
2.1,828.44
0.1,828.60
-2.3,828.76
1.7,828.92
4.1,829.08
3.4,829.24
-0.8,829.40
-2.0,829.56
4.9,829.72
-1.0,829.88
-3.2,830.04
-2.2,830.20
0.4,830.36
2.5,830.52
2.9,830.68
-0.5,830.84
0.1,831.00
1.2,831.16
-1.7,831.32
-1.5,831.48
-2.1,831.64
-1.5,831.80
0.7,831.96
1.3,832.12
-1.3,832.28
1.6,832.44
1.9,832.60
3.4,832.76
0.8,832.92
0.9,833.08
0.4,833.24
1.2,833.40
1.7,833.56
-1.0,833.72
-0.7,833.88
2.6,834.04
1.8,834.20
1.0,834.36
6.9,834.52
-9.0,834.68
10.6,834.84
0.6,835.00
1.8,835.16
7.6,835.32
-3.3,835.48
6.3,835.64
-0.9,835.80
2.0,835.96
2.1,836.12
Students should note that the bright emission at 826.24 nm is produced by H-gamma 4340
